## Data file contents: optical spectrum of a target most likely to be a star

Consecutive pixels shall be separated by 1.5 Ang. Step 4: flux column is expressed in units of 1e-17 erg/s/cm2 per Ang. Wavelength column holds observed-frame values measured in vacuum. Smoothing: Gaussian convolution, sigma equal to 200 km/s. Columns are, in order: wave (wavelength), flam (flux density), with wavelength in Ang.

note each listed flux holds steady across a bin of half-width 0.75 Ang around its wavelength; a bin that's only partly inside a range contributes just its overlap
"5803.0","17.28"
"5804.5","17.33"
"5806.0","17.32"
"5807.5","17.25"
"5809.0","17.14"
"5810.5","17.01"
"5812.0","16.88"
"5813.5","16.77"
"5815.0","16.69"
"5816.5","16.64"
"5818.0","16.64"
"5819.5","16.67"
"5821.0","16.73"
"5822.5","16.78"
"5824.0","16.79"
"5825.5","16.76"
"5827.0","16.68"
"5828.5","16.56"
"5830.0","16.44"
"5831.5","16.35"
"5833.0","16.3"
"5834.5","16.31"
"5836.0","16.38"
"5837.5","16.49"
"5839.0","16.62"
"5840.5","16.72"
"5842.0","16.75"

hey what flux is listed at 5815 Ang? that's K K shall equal 16.69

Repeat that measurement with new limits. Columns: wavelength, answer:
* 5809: 17.14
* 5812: 16.88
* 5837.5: 16.49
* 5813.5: 16.77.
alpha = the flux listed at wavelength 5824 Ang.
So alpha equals 16.79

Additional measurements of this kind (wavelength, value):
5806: 17.32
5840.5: 16.72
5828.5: 16.56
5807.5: 17.25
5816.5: 16.64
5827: 16.68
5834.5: 16.31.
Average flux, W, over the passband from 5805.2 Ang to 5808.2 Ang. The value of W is 17.3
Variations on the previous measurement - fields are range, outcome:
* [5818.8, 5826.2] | 16.7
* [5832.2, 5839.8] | 16.4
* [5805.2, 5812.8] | 17.1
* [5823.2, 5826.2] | 16.8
